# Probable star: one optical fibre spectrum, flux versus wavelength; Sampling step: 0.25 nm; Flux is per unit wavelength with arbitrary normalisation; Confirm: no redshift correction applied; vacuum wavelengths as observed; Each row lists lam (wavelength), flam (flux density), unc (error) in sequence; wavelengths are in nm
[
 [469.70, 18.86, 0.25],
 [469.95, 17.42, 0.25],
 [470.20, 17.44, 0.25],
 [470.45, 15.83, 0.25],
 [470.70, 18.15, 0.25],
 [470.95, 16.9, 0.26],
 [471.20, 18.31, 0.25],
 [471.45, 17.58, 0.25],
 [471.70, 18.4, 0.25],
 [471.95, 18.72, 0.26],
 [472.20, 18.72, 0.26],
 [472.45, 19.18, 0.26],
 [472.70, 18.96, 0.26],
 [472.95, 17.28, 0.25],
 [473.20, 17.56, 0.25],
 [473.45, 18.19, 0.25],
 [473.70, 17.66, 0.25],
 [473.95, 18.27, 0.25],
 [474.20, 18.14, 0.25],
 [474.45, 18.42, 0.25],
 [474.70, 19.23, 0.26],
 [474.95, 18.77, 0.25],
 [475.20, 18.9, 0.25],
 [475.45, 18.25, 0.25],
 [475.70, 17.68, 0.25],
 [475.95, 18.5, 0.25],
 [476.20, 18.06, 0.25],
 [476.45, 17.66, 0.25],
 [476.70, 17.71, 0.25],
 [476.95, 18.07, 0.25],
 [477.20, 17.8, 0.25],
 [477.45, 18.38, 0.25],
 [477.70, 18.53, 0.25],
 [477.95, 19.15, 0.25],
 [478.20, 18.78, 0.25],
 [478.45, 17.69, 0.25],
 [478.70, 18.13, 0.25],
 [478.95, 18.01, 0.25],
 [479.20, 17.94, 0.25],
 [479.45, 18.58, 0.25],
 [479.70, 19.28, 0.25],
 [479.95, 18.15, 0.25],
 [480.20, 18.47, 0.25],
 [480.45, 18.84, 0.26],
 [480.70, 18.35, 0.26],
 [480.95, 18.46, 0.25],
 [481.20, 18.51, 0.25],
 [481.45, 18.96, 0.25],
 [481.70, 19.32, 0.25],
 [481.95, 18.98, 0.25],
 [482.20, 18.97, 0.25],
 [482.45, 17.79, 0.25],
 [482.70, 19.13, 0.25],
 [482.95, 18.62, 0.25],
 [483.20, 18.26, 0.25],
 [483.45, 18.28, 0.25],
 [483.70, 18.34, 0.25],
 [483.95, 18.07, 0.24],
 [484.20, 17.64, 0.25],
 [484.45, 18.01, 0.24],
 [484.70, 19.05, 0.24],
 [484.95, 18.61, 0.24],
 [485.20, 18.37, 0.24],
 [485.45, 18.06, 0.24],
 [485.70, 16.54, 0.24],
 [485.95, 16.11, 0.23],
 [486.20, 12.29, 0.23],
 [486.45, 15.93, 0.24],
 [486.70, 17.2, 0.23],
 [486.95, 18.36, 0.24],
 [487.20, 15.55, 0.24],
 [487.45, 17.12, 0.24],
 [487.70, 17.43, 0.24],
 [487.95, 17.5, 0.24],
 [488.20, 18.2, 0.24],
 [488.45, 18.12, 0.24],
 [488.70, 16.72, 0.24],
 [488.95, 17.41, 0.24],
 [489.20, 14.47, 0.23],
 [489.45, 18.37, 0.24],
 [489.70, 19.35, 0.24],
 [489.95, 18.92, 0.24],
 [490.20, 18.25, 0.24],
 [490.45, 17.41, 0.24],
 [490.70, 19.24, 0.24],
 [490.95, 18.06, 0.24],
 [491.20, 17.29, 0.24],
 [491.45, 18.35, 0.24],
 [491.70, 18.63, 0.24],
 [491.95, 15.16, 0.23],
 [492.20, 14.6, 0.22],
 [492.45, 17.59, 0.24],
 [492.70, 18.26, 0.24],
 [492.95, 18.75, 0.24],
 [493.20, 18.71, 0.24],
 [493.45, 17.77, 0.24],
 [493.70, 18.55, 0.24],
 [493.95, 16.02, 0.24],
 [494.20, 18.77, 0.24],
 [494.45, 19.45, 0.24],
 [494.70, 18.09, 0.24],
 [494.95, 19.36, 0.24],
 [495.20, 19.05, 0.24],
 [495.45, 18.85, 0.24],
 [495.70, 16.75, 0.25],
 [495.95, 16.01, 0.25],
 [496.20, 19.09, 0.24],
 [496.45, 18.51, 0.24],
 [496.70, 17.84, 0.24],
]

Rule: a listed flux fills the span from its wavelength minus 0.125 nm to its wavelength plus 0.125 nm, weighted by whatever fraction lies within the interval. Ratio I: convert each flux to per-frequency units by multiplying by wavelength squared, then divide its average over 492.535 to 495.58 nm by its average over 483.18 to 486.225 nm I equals 1.09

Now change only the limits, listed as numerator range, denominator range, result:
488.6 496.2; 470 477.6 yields 1.06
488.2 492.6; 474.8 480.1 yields 1.01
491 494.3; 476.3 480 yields 1.02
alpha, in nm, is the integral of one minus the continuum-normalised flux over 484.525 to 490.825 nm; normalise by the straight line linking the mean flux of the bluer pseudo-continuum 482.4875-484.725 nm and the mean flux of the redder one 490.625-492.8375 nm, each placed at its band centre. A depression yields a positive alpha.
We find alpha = 0.17 nm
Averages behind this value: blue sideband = 18.3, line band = 17.4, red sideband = 17.4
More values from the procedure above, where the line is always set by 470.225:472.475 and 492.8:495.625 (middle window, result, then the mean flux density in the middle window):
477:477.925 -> -0.014 nm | 18.3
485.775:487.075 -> 0.161 nm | 16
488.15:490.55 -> 0.082 nm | 17.7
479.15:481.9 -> -0.080 nm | 18.7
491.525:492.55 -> 0.103 nm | 16.6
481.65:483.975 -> -0.051 nm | 18.6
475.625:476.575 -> 0.001 nm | 18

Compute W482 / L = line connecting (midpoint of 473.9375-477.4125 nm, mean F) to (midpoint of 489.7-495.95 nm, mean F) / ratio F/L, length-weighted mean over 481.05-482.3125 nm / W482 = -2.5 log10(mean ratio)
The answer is -0.05 mag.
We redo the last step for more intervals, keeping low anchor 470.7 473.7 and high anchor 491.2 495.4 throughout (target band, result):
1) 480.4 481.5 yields -0.031 mag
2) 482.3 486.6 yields 0.026 mag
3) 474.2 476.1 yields -0.023 mag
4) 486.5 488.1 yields 0.052 mag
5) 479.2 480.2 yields -0.029 mag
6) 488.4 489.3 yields 0.086 mag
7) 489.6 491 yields -0.034 mag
